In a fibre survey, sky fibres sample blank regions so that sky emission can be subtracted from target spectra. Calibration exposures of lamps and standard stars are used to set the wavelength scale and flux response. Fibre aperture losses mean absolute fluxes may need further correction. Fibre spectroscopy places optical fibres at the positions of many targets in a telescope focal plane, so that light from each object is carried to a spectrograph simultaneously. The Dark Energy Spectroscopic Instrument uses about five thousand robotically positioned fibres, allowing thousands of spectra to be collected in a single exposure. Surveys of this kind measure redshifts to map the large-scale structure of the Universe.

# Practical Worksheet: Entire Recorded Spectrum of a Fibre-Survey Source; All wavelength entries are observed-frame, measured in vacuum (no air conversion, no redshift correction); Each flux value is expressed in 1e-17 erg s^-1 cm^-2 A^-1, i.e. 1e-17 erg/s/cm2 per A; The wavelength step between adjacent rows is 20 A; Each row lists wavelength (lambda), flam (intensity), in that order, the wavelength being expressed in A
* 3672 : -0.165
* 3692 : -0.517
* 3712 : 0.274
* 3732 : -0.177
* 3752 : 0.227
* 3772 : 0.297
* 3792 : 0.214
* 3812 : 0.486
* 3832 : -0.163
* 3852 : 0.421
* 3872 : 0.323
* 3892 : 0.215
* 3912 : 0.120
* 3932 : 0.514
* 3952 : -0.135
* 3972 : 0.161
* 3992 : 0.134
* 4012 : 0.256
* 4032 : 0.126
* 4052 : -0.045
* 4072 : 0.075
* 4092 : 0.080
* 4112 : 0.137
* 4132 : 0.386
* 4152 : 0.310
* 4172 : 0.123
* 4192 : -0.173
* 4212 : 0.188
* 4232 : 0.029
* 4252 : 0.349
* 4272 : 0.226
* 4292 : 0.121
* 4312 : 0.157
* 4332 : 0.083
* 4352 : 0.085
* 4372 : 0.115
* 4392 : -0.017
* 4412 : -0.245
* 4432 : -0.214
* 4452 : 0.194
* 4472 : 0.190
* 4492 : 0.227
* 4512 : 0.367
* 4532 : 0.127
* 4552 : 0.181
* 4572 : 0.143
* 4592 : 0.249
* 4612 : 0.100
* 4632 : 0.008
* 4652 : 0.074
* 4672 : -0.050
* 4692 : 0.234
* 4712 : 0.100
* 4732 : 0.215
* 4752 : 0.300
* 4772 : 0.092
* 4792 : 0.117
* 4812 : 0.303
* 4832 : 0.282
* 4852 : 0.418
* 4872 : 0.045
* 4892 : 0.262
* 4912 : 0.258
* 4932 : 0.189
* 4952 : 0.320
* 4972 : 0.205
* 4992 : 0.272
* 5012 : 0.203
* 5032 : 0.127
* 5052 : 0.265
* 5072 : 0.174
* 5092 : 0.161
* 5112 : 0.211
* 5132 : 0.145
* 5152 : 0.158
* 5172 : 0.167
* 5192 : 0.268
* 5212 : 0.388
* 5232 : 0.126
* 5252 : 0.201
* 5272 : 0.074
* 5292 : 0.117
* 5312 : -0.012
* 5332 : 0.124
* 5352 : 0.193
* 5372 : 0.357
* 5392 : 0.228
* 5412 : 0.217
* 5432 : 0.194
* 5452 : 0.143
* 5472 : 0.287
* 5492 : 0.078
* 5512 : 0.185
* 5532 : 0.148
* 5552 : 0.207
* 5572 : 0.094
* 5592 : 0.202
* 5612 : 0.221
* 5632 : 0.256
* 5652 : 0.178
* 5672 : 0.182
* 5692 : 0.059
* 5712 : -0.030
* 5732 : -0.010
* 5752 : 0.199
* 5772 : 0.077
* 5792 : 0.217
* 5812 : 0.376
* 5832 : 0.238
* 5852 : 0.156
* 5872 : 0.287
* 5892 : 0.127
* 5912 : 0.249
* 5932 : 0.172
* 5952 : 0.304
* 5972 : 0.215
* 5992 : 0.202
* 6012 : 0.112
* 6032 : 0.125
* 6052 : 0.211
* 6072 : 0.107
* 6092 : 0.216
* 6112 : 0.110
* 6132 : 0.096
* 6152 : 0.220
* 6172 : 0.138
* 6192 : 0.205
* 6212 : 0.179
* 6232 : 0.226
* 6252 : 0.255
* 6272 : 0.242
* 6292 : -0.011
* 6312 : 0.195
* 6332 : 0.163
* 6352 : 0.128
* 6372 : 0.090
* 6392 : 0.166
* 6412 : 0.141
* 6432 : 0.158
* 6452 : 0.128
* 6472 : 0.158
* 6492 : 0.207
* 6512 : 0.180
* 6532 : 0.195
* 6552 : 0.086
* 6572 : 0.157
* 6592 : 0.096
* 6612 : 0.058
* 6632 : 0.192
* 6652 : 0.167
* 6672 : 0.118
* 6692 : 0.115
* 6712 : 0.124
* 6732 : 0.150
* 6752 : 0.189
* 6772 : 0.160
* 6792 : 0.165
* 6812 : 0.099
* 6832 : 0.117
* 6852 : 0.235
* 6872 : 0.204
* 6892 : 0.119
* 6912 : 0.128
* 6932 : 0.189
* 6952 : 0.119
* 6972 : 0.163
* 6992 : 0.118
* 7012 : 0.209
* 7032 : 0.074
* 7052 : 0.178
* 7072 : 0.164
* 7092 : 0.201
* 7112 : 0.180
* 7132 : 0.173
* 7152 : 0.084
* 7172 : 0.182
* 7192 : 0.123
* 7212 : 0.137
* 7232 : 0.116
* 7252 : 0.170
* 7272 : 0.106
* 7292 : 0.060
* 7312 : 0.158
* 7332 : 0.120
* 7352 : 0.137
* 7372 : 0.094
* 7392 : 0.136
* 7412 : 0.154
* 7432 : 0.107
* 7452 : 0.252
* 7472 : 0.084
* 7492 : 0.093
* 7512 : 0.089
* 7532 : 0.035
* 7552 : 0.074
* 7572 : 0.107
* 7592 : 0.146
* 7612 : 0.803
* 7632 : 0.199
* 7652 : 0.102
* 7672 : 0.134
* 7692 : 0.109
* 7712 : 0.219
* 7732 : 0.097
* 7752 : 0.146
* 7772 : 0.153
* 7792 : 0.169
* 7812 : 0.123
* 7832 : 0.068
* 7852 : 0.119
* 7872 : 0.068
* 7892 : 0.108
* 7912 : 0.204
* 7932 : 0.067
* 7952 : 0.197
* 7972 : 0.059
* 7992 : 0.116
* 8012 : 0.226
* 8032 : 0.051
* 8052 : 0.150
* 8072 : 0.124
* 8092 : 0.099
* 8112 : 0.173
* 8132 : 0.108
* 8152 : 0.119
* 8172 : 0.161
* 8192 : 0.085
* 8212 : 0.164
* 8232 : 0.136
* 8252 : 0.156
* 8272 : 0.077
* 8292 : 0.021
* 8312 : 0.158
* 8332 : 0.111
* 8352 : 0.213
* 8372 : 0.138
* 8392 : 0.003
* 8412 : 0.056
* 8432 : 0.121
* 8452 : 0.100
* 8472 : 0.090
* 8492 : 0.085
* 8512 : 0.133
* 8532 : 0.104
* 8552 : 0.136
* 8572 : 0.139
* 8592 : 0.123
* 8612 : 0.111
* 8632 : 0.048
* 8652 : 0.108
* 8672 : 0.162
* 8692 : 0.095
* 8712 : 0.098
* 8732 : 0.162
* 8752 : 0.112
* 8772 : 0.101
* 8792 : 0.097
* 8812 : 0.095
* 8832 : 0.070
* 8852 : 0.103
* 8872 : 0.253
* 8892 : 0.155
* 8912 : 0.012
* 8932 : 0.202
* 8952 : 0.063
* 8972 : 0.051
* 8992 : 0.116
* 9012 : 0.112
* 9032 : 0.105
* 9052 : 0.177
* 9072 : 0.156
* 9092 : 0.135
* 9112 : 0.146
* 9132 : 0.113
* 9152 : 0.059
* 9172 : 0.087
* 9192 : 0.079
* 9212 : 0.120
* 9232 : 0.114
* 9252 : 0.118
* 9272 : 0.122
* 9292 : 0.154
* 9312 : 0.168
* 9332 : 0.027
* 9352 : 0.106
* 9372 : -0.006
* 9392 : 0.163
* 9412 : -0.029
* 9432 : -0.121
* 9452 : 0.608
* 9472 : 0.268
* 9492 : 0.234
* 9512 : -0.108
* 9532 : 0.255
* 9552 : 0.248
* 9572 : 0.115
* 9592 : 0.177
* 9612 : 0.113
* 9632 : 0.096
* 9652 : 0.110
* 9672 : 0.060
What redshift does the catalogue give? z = 1.04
